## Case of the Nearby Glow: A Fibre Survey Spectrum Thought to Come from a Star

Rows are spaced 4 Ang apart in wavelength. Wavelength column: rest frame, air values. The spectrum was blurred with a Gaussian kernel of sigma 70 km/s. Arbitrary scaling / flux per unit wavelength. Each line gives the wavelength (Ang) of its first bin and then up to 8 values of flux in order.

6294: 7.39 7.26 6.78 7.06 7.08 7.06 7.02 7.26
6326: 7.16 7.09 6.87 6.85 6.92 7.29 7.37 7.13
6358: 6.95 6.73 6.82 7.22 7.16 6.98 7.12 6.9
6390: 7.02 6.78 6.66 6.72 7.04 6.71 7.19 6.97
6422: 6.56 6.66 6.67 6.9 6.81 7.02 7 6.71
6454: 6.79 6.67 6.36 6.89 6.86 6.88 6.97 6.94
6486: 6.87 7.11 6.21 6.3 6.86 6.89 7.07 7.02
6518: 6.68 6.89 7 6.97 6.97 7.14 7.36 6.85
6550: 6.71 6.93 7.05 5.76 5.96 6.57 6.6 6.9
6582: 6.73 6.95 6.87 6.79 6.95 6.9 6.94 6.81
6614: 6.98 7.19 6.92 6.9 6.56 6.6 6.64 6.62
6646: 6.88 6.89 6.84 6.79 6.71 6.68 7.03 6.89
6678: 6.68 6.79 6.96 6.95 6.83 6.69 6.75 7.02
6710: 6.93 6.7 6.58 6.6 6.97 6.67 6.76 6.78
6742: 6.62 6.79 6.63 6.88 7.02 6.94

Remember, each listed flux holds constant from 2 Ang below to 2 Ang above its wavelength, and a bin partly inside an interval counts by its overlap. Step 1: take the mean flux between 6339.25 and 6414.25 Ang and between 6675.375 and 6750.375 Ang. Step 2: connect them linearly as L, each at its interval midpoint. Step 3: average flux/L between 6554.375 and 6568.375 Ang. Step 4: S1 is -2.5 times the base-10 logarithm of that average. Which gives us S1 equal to 0.09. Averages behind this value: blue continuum 6.98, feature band 6.34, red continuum 6.78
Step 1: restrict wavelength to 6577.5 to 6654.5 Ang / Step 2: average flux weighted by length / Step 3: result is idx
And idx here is 6.84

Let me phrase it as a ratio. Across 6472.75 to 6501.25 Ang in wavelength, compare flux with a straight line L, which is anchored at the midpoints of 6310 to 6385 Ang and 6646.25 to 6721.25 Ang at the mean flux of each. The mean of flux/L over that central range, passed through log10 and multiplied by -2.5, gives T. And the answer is 0.03 mag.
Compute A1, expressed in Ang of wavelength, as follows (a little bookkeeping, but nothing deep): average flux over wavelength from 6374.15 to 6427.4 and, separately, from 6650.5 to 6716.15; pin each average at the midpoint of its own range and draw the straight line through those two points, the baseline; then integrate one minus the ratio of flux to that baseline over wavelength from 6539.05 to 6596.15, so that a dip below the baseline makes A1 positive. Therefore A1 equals 1.1 Ang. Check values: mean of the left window 6.88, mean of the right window 6.83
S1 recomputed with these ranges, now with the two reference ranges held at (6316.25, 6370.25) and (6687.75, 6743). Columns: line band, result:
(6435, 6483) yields 0.02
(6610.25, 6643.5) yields 0.01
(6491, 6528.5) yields 0.02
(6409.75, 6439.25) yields 0.03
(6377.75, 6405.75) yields 0.02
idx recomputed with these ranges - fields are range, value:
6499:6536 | 6.91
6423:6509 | 6.78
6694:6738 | 6.77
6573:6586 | 6.79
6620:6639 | 6.73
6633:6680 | 6.77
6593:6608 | 6.9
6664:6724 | 6.81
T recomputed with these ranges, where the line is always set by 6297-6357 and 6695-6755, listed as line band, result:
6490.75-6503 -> 0.07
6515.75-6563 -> 0.00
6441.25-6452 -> 0.01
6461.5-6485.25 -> 0.02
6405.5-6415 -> 0.01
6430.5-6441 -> 0.02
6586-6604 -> 0.00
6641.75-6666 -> 0.00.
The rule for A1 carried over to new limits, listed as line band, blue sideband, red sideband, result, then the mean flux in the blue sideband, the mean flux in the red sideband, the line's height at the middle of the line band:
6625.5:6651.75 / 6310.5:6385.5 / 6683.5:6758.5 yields 0.5 Ang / 7.05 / 6.79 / 6.85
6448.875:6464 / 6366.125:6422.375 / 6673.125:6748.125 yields 0.6 Ang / 6.94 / 6.79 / 6.91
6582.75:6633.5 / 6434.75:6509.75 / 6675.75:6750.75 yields -0.7 Ang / 6.79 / 6.78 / 6.78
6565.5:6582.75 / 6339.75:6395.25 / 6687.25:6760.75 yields 0.8 Ang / 7.03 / 6.79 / 6.89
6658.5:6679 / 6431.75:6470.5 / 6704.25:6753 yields -0.1 Ang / 6.8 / 6.76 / 6.76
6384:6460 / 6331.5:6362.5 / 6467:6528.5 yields 1.1 Ang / 7.03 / 6.84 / 6.93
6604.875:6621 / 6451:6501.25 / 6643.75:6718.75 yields -0.4 Ang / 6.74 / 6.82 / 6.8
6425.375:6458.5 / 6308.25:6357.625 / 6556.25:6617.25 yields 0.6 Ang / 7.09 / 6.73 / 6.93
